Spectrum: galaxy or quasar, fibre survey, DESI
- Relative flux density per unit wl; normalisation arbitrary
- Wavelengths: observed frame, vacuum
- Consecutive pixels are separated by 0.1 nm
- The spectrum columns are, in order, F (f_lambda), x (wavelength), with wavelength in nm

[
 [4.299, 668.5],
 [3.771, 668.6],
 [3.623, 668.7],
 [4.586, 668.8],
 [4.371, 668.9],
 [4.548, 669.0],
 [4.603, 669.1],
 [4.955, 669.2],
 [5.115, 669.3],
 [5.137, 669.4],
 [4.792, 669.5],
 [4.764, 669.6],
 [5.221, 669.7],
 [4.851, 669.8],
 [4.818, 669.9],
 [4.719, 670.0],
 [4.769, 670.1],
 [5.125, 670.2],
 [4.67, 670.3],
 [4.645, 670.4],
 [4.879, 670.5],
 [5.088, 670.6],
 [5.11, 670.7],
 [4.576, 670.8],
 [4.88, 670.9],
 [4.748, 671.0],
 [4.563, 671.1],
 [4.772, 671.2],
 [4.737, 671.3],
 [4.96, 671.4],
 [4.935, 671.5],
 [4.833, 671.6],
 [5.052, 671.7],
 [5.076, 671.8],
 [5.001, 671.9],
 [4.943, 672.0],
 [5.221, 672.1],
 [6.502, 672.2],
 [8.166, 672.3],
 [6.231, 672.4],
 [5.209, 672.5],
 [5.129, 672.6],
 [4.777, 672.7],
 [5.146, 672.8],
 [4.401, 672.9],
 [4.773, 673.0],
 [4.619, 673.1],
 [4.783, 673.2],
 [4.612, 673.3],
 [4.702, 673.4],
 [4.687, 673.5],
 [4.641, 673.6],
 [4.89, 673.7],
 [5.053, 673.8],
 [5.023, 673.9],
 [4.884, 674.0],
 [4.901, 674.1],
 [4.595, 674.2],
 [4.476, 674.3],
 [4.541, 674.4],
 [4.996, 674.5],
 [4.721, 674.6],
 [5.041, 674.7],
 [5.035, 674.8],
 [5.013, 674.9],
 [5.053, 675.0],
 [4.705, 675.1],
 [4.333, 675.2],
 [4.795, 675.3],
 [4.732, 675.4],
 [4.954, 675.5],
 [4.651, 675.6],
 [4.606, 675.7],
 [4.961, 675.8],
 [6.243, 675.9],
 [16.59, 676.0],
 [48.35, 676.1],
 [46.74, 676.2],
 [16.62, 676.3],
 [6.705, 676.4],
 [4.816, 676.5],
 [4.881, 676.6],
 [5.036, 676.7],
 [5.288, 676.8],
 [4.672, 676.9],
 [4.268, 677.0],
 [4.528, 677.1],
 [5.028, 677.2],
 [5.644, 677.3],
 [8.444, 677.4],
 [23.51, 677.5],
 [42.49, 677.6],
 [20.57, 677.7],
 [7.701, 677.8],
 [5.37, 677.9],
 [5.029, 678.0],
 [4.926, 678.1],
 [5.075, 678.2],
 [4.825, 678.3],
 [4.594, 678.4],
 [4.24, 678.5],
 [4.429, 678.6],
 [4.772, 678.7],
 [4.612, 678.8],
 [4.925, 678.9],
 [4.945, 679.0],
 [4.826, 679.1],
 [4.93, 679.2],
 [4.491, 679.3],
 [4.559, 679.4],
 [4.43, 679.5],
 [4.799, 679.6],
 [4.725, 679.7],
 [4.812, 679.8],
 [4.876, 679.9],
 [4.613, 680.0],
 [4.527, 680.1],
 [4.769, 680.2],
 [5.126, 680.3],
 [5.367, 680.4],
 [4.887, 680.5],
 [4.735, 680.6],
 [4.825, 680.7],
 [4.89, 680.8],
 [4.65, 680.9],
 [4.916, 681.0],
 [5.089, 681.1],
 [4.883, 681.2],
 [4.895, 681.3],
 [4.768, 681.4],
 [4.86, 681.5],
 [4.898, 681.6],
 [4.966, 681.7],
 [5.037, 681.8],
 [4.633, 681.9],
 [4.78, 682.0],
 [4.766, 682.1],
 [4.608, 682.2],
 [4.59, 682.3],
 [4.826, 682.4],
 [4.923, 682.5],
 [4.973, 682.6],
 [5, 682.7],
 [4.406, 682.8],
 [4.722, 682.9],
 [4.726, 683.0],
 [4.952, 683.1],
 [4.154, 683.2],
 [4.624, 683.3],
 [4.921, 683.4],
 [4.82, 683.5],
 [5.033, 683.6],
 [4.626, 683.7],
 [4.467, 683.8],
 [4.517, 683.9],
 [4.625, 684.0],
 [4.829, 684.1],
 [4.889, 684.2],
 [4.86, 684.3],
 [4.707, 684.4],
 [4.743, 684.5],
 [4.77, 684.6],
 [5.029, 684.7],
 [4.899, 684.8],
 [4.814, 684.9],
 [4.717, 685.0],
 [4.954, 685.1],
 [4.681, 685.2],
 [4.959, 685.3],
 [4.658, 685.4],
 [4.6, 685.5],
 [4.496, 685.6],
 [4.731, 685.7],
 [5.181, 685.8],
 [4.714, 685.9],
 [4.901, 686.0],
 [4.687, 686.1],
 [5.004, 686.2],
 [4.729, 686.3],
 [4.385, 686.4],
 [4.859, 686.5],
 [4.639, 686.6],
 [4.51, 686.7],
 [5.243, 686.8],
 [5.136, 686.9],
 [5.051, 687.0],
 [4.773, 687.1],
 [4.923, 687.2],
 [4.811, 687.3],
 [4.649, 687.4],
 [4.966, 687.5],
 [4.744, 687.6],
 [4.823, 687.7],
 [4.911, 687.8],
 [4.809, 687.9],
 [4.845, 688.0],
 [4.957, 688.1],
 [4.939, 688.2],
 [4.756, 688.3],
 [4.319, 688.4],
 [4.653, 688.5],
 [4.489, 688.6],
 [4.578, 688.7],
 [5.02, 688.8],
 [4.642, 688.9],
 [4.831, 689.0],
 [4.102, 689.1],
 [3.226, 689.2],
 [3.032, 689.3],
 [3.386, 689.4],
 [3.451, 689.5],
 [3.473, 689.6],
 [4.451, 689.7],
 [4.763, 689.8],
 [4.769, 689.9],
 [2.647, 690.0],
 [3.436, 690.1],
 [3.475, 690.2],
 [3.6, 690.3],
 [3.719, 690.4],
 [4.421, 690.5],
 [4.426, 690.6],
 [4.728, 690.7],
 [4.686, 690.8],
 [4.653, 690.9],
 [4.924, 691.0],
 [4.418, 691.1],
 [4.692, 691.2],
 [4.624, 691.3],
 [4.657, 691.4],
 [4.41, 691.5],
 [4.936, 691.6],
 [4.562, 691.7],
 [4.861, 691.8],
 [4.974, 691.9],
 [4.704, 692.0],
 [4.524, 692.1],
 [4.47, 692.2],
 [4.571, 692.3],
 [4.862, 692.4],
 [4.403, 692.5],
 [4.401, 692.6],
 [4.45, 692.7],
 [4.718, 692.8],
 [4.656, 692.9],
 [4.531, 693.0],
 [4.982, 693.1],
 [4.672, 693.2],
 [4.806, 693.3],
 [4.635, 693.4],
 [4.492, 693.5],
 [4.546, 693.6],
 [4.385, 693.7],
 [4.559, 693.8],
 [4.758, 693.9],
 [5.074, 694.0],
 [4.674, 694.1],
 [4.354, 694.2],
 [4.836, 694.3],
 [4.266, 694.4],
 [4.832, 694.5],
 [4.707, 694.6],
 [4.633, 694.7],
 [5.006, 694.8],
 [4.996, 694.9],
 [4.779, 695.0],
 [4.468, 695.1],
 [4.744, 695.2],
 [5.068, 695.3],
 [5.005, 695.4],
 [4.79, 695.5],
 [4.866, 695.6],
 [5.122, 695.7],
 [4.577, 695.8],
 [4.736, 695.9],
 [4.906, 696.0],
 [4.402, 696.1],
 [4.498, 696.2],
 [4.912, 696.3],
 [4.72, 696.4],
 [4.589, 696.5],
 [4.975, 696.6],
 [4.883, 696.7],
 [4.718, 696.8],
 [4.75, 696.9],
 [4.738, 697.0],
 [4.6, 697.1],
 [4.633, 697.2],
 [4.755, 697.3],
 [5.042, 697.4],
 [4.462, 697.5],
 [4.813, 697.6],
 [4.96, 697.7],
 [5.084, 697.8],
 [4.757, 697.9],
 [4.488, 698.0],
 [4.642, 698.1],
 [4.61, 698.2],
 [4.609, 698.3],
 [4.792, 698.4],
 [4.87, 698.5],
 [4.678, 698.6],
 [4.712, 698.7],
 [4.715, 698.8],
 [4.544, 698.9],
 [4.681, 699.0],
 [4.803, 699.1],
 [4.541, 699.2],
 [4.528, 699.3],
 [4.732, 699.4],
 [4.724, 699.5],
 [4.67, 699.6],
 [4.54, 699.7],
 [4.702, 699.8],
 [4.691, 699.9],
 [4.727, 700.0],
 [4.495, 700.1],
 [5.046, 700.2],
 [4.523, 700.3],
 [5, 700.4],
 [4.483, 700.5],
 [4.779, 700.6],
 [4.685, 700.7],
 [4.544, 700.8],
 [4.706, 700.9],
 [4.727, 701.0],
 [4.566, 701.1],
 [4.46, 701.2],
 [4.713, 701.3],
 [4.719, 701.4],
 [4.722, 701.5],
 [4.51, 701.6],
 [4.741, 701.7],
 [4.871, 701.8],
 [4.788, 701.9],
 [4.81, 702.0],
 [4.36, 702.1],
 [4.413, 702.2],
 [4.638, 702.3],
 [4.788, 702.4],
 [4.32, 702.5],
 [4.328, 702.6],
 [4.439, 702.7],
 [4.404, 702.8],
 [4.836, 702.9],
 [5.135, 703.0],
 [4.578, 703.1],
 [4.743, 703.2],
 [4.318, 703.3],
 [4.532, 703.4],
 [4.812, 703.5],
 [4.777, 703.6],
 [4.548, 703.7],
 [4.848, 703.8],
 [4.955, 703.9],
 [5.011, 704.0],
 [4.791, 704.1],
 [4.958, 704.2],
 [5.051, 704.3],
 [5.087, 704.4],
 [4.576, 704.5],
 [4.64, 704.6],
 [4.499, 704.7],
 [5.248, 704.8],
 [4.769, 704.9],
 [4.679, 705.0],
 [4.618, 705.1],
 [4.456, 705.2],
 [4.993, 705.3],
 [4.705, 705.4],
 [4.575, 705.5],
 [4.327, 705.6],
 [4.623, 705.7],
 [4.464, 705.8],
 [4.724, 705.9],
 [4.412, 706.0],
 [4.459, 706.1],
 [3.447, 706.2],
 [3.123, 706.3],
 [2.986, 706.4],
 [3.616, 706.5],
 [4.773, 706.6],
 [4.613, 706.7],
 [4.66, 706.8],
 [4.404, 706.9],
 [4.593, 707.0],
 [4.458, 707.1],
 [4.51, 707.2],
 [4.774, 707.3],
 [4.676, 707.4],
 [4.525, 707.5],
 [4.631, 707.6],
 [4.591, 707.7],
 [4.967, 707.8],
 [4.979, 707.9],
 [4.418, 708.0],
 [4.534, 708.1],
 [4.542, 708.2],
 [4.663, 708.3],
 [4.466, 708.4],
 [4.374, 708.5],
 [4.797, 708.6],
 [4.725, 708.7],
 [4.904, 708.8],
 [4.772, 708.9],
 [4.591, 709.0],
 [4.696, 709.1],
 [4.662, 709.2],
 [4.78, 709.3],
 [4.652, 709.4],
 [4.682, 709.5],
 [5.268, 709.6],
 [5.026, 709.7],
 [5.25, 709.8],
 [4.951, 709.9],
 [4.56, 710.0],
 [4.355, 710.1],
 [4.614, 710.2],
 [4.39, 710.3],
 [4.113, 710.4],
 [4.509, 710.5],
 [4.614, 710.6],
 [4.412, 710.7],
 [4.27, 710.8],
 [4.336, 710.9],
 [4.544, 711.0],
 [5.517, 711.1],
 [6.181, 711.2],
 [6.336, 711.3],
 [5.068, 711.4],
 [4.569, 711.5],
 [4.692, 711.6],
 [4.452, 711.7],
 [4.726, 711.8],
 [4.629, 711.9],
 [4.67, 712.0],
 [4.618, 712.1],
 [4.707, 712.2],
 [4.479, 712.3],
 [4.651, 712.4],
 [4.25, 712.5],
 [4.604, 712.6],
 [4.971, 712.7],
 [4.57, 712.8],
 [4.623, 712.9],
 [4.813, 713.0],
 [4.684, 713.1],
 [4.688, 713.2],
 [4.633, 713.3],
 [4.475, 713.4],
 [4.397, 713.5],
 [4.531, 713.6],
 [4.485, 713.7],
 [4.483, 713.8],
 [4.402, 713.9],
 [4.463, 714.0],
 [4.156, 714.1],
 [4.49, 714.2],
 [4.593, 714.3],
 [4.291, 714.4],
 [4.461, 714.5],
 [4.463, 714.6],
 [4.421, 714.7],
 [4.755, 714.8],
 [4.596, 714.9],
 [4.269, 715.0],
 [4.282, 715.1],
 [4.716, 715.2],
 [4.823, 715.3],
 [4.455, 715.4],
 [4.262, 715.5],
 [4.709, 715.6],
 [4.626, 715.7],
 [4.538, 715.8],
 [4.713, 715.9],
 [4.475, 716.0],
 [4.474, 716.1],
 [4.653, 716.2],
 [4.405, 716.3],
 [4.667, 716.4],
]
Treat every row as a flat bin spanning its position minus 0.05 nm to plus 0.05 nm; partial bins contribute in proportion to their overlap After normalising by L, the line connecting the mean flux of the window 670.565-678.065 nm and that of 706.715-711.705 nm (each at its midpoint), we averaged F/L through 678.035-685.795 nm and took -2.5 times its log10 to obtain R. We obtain 0.40 mag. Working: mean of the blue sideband 7.48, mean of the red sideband 4.72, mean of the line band 4.78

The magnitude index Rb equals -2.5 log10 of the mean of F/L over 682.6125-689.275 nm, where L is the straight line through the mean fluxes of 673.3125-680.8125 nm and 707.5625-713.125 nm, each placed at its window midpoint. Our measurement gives 0.37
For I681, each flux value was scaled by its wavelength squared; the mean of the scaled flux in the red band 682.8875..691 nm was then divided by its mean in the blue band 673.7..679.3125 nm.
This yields 0.57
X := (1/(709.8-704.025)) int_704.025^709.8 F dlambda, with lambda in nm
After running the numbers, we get 4.6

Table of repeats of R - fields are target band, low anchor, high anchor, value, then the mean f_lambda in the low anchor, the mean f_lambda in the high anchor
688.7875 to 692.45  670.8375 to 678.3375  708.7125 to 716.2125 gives 0.41 mag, 7.49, 4.65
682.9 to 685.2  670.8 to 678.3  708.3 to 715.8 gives 0.38 mag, 7.48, 4.65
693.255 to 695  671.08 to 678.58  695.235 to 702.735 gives 0.13 mag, 7.47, 4.7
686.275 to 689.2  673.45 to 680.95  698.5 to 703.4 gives 0.29 mag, 7.36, 4.65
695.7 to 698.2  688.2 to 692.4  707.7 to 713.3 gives -0.07 mag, 4.33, 4.72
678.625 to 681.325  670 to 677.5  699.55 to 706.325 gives 0.27 mag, 6.6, 4.64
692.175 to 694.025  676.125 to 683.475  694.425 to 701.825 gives 0.15 mag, 6.79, 4.73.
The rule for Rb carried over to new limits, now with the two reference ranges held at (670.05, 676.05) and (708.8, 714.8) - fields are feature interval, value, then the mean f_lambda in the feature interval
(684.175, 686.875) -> 0.05 mag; 4.79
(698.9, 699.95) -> 0.04 mag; 4.66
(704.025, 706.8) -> 0.06 mag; 4.5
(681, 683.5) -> 0.06 mag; 4.79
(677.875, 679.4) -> 0.07 mag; 4.78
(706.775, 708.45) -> 0.03 mag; 4.61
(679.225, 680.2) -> 0.09 mag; 4.66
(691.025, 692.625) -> 0.06 mag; 4.64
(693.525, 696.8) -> 0.03 mag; 4.74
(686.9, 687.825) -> 0.03 mag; 4.86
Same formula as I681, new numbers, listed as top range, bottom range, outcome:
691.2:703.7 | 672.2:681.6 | 0.72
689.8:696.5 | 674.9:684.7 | 0.71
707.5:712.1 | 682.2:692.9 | 1.10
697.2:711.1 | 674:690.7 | 0.85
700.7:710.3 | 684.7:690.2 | 1.07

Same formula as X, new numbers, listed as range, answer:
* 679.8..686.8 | 4.79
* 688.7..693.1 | 4.34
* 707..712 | 4.73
